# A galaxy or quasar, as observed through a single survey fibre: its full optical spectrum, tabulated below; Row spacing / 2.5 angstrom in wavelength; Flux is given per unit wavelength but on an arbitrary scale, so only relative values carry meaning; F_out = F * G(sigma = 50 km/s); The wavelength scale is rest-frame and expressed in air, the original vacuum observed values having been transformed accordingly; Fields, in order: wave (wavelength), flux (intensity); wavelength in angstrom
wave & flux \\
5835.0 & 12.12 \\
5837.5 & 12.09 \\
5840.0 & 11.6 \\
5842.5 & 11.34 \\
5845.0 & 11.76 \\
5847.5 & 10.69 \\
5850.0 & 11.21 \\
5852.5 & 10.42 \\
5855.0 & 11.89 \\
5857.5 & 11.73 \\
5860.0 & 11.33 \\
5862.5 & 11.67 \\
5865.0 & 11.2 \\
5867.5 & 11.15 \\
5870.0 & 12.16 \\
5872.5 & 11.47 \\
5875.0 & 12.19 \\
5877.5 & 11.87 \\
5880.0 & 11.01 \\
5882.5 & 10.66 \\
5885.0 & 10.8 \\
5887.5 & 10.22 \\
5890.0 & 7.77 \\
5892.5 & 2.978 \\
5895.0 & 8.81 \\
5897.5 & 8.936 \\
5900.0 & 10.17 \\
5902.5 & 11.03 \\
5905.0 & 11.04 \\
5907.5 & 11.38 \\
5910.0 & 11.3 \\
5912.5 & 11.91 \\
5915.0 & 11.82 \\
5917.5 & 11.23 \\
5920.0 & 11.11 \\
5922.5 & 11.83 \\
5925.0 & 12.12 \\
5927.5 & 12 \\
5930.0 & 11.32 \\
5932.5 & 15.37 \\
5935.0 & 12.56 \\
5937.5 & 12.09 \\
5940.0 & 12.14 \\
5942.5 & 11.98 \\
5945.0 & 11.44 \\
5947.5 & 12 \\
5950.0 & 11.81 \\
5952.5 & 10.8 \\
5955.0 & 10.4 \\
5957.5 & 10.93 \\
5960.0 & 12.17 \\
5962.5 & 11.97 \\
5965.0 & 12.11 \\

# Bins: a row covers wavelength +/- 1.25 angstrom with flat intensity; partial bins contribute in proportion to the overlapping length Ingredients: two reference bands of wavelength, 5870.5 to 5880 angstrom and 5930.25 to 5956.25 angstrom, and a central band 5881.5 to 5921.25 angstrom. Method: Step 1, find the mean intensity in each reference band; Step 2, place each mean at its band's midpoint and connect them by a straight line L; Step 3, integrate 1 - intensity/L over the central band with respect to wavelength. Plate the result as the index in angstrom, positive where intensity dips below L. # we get 6.0 angstrom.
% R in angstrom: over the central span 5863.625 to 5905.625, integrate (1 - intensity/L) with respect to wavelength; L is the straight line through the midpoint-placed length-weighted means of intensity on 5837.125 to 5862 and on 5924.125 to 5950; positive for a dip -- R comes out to 5.51 angstrom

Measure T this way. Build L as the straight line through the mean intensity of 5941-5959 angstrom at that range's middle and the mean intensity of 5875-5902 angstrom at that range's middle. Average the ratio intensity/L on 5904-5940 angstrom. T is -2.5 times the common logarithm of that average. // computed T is -0.14 mag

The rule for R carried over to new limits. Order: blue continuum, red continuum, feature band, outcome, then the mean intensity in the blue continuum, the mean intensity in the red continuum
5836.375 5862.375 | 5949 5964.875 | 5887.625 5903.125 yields 4.2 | 11.4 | 11.4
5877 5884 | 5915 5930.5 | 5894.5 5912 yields 1.3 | 11.1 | 11.6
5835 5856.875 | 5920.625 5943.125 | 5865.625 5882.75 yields 0.3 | 11.4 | 12.4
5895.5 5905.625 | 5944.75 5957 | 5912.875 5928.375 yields -1.6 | 10.1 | 11.3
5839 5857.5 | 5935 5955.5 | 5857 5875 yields -0.3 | 11.3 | 11.7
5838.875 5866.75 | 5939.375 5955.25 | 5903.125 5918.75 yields 0.1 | 11.3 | 11.6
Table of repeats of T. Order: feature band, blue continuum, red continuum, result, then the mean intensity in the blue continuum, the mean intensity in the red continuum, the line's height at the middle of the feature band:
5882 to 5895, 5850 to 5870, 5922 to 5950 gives 0.361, 11.4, 12.3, 11.7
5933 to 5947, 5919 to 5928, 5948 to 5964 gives -0.059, 11.8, 11.4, 11.6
